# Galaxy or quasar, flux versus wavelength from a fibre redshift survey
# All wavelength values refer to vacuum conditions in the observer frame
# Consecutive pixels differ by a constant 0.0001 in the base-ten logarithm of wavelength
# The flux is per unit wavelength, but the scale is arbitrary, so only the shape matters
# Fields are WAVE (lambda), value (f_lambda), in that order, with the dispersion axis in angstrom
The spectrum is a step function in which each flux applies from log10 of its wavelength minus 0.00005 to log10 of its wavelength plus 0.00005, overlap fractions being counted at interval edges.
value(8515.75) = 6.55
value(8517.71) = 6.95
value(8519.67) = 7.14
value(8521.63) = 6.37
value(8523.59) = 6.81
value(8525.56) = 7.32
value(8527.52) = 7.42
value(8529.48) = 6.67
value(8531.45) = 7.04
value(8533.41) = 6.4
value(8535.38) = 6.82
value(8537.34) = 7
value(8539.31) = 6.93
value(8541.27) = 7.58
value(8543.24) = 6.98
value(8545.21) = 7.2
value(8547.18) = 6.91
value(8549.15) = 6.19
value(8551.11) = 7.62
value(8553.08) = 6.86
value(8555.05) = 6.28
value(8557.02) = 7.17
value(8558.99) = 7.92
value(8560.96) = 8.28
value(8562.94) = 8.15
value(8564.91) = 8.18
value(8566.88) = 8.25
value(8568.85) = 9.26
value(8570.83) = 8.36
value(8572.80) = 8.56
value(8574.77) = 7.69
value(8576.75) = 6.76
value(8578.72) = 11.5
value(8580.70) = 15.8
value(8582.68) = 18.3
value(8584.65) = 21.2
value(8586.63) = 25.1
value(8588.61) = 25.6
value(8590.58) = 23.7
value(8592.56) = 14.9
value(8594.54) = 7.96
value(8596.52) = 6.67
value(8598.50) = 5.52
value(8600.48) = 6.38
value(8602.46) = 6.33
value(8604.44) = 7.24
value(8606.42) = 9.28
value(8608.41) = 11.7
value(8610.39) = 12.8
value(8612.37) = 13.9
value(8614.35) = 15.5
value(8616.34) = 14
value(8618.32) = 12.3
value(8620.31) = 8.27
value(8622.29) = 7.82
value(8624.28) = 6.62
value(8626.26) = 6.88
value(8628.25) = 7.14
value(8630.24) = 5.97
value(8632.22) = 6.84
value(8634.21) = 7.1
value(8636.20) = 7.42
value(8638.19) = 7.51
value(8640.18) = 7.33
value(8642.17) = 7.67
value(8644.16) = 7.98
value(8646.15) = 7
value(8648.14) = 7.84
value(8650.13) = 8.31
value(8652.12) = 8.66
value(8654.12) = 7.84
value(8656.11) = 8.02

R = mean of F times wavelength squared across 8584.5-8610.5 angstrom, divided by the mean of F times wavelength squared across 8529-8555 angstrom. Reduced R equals 1.89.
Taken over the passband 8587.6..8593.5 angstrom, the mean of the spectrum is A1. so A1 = 21.5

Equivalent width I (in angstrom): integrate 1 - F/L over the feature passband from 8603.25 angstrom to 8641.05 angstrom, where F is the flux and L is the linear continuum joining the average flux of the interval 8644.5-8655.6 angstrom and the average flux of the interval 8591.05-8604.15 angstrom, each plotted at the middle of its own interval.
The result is -4.3 angstrom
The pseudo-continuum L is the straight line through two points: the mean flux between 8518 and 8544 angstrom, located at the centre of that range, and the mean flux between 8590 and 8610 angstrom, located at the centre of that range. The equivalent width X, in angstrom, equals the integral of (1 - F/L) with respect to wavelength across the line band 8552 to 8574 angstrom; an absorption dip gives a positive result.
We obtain 0.9 angstrom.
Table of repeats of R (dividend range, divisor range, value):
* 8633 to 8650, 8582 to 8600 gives 0.47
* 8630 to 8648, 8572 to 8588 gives 0.50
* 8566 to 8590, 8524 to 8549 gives 2.03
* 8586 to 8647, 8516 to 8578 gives 1.42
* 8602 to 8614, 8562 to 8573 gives 1.27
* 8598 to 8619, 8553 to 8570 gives 1.35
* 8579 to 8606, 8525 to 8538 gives 2.05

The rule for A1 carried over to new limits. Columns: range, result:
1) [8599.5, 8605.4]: 6.65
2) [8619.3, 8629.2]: 7.35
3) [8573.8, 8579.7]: 8.65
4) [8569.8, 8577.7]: 7.85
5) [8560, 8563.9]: 8.2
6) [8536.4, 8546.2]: 7.13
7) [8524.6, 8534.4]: 6.97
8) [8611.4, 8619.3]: 13.9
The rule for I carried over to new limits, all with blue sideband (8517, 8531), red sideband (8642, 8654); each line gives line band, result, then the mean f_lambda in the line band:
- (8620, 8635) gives 1.42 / 7.03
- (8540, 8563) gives -0.16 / 7.22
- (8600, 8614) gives -4.49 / 10.1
